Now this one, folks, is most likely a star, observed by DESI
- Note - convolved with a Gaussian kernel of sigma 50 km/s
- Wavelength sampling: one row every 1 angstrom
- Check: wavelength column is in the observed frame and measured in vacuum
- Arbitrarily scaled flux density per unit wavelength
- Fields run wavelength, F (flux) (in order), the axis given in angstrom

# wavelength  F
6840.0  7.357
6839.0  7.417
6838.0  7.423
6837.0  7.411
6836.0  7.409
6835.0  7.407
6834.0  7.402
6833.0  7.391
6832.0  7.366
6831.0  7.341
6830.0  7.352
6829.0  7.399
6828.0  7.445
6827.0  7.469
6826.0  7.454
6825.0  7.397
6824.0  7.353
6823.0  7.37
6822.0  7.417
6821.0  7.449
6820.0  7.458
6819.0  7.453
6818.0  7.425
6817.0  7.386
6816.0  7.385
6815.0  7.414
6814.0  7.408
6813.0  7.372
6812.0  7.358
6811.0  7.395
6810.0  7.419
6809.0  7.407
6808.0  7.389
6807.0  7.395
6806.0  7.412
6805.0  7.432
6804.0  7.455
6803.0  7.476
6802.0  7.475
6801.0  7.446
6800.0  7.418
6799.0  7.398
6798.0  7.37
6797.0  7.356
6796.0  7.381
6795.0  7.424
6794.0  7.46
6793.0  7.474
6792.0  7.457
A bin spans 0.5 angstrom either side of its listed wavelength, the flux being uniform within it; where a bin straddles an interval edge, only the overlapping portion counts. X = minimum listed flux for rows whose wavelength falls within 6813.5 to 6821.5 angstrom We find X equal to 7.385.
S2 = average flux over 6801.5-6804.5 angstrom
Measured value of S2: 7.47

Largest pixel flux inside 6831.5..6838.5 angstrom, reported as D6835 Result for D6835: 7.423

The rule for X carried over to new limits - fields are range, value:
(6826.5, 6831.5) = 7.341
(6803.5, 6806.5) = 7.412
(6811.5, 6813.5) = 7.358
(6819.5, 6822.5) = 7.417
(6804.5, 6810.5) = 7.389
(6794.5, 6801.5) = 7.356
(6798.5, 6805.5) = 7.398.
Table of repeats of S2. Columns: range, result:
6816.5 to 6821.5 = 7.43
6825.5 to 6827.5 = 7.46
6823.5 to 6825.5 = 7.38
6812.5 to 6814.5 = 7.39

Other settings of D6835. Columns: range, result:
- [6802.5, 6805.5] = 7.476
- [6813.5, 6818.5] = 7.425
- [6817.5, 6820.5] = 7.458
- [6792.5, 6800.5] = 7.474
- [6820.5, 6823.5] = 7.449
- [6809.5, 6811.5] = 7.419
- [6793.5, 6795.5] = 7.46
